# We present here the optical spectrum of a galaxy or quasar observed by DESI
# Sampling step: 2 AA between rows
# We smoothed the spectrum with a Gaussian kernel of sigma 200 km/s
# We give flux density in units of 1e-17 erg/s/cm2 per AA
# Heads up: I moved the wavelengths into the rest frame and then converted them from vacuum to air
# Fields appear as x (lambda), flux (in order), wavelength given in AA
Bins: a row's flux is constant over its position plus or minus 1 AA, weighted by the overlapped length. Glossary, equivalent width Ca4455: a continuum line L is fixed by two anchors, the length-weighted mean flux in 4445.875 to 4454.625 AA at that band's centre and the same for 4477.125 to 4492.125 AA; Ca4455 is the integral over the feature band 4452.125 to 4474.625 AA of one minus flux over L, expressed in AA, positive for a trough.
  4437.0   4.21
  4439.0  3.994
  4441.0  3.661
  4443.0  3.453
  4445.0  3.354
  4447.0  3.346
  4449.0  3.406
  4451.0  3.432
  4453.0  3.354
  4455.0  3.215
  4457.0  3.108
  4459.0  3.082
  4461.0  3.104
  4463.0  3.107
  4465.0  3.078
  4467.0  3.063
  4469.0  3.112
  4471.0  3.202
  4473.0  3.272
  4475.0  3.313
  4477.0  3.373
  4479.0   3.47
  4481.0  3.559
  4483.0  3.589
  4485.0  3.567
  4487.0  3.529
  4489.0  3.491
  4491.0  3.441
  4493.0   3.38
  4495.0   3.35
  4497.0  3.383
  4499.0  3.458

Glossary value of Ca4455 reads 1.8 AA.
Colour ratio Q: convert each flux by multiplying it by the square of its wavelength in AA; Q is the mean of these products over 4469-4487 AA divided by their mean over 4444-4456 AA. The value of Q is 1.03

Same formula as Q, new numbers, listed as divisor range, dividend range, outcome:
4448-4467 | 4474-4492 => 1.10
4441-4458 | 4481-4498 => 1.05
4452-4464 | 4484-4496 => 1.11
